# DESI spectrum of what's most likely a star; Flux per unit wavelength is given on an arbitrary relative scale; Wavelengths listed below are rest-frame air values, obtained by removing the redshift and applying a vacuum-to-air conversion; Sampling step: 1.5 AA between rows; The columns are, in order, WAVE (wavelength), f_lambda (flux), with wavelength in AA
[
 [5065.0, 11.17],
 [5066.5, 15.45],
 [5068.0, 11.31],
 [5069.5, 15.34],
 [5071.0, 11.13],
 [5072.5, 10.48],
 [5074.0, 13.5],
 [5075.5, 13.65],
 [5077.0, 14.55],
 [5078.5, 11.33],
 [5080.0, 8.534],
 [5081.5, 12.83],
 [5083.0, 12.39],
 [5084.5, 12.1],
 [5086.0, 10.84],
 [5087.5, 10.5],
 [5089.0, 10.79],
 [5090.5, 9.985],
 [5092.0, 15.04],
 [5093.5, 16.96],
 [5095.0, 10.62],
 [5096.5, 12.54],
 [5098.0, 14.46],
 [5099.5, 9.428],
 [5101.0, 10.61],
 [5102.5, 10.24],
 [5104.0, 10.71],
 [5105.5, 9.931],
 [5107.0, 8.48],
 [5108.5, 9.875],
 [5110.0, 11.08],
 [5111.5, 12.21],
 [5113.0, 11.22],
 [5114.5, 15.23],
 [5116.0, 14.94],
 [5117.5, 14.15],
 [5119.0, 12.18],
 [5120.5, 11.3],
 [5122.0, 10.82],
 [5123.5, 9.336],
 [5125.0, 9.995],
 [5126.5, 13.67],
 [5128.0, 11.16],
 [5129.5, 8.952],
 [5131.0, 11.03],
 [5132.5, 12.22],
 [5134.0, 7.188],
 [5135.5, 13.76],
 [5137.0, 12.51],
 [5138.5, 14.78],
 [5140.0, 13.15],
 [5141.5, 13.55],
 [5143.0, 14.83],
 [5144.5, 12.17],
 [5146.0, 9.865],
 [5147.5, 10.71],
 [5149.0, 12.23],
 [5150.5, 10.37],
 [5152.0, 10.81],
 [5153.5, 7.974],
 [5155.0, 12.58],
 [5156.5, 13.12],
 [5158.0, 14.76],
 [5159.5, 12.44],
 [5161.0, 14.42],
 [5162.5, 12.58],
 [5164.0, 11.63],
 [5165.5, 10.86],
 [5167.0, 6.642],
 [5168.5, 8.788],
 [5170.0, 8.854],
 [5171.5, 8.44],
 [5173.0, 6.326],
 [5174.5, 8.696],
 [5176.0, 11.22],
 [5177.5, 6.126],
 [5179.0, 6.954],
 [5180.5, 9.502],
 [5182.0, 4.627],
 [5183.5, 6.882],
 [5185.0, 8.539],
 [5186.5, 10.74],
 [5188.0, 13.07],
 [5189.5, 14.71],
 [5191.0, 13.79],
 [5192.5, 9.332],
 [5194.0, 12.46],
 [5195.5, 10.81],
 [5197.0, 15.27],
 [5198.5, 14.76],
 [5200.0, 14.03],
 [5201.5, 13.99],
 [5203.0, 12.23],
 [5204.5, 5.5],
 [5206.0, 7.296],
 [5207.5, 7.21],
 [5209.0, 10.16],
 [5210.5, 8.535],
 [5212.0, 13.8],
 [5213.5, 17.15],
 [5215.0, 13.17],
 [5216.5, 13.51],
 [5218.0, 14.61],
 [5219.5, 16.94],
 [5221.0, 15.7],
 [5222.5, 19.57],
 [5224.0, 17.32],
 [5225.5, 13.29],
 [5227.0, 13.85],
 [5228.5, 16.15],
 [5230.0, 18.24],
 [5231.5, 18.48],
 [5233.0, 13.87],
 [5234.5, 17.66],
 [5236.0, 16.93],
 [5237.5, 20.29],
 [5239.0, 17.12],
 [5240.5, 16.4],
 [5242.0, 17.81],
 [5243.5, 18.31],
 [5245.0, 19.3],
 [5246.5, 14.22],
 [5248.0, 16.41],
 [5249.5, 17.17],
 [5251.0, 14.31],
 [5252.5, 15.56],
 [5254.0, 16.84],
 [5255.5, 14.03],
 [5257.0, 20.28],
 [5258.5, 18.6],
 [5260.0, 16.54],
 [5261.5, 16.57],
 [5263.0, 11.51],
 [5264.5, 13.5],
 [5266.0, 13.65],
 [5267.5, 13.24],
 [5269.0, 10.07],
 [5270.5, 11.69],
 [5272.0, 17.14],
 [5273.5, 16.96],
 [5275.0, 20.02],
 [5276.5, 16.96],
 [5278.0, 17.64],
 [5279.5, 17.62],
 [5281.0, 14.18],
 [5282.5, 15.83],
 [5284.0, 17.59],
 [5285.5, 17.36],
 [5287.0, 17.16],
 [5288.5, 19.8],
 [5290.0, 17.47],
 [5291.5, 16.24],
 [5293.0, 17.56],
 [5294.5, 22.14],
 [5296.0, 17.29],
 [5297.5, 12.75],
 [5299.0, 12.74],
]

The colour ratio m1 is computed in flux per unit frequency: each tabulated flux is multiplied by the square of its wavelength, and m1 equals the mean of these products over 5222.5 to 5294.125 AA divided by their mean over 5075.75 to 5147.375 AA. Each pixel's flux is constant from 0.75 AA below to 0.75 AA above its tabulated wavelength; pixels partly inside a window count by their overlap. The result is 1.47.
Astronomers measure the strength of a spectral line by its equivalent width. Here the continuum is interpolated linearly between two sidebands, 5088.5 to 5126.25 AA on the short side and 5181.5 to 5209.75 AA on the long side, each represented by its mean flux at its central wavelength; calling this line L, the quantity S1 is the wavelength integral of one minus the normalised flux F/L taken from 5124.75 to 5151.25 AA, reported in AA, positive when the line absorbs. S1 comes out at -0.9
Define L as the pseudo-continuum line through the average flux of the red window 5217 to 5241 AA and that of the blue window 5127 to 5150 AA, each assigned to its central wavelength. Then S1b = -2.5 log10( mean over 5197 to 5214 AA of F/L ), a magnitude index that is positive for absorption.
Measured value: 0.32 mag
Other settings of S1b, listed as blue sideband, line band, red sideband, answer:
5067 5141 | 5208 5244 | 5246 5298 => -0.05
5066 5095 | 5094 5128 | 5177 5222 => 0.06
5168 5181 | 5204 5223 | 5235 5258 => 0.05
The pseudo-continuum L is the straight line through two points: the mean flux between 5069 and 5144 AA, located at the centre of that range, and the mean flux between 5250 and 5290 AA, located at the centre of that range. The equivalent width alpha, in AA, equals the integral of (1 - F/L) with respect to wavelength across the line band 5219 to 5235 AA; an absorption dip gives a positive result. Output -1.6 AA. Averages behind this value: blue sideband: 11.9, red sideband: 16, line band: 16.4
